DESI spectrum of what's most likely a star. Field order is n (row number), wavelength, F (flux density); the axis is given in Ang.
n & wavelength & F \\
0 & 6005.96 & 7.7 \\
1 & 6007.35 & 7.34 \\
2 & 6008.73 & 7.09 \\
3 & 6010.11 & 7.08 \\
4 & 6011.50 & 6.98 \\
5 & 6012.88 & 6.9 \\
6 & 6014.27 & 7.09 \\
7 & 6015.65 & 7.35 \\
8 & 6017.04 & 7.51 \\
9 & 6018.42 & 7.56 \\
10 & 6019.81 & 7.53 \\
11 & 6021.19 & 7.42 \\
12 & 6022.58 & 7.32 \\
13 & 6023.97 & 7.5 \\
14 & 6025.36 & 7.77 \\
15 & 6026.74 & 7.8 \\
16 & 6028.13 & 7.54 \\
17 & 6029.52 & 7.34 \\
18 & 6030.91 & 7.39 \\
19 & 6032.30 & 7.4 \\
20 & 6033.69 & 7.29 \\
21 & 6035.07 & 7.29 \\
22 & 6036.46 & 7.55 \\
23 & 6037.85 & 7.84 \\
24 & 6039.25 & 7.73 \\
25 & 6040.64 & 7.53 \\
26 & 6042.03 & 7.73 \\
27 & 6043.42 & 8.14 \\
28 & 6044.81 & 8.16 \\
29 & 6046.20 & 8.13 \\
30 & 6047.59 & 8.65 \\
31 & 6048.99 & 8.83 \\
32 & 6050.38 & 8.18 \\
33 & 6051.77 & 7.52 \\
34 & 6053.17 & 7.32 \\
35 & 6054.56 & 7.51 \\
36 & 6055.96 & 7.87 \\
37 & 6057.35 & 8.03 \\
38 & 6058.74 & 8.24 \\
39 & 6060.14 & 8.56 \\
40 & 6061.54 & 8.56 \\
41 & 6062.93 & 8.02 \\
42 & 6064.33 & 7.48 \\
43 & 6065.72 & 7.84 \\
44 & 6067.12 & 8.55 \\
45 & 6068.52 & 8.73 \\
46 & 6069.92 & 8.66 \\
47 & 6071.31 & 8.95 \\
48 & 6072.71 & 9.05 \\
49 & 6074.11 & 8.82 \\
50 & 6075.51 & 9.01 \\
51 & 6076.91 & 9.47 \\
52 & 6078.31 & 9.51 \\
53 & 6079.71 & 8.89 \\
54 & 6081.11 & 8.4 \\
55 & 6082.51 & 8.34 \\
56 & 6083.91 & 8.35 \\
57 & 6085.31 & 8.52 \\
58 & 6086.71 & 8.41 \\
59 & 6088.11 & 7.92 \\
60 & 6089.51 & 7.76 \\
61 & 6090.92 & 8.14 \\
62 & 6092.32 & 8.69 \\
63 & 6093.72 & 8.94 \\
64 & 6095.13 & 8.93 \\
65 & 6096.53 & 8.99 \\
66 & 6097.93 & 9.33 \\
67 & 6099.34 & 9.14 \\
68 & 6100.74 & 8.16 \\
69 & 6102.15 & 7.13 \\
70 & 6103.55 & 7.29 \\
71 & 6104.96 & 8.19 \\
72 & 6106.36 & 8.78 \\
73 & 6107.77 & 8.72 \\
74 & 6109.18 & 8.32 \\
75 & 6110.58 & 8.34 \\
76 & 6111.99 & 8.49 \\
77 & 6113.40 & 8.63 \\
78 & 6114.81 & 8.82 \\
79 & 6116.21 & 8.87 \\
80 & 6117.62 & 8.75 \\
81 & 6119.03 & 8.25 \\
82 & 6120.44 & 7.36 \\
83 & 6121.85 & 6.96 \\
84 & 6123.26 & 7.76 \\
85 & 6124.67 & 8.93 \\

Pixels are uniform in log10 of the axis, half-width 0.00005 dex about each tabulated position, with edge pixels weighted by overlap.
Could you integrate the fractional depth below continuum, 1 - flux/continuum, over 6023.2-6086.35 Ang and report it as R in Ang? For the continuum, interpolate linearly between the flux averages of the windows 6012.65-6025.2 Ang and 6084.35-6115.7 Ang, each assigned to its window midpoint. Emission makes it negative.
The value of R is -2.2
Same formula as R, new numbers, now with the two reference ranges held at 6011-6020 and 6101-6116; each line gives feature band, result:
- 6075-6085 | -1.08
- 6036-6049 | -0.74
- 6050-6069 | -0.65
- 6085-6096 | -0.44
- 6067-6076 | -1.09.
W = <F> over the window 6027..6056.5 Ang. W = 7.76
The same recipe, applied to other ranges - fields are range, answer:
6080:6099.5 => 8.55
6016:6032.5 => 7.5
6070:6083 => 8.94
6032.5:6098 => 8.29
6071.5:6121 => 8.54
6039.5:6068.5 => 8.05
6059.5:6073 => 8.42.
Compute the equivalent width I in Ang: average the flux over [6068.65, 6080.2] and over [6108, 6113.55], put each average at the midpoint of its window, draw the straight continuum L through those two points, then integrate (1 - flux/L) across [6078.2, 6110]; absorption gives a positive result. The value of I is 1.0 Ang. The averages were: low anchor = 9.03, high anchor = 8.45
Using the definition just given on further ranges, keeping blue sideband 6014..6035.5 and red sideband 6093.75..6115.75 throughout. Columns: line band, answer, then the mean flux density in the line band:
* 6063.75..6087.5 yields -1.5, 8.65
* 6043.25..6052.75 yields -0.6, 8.21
